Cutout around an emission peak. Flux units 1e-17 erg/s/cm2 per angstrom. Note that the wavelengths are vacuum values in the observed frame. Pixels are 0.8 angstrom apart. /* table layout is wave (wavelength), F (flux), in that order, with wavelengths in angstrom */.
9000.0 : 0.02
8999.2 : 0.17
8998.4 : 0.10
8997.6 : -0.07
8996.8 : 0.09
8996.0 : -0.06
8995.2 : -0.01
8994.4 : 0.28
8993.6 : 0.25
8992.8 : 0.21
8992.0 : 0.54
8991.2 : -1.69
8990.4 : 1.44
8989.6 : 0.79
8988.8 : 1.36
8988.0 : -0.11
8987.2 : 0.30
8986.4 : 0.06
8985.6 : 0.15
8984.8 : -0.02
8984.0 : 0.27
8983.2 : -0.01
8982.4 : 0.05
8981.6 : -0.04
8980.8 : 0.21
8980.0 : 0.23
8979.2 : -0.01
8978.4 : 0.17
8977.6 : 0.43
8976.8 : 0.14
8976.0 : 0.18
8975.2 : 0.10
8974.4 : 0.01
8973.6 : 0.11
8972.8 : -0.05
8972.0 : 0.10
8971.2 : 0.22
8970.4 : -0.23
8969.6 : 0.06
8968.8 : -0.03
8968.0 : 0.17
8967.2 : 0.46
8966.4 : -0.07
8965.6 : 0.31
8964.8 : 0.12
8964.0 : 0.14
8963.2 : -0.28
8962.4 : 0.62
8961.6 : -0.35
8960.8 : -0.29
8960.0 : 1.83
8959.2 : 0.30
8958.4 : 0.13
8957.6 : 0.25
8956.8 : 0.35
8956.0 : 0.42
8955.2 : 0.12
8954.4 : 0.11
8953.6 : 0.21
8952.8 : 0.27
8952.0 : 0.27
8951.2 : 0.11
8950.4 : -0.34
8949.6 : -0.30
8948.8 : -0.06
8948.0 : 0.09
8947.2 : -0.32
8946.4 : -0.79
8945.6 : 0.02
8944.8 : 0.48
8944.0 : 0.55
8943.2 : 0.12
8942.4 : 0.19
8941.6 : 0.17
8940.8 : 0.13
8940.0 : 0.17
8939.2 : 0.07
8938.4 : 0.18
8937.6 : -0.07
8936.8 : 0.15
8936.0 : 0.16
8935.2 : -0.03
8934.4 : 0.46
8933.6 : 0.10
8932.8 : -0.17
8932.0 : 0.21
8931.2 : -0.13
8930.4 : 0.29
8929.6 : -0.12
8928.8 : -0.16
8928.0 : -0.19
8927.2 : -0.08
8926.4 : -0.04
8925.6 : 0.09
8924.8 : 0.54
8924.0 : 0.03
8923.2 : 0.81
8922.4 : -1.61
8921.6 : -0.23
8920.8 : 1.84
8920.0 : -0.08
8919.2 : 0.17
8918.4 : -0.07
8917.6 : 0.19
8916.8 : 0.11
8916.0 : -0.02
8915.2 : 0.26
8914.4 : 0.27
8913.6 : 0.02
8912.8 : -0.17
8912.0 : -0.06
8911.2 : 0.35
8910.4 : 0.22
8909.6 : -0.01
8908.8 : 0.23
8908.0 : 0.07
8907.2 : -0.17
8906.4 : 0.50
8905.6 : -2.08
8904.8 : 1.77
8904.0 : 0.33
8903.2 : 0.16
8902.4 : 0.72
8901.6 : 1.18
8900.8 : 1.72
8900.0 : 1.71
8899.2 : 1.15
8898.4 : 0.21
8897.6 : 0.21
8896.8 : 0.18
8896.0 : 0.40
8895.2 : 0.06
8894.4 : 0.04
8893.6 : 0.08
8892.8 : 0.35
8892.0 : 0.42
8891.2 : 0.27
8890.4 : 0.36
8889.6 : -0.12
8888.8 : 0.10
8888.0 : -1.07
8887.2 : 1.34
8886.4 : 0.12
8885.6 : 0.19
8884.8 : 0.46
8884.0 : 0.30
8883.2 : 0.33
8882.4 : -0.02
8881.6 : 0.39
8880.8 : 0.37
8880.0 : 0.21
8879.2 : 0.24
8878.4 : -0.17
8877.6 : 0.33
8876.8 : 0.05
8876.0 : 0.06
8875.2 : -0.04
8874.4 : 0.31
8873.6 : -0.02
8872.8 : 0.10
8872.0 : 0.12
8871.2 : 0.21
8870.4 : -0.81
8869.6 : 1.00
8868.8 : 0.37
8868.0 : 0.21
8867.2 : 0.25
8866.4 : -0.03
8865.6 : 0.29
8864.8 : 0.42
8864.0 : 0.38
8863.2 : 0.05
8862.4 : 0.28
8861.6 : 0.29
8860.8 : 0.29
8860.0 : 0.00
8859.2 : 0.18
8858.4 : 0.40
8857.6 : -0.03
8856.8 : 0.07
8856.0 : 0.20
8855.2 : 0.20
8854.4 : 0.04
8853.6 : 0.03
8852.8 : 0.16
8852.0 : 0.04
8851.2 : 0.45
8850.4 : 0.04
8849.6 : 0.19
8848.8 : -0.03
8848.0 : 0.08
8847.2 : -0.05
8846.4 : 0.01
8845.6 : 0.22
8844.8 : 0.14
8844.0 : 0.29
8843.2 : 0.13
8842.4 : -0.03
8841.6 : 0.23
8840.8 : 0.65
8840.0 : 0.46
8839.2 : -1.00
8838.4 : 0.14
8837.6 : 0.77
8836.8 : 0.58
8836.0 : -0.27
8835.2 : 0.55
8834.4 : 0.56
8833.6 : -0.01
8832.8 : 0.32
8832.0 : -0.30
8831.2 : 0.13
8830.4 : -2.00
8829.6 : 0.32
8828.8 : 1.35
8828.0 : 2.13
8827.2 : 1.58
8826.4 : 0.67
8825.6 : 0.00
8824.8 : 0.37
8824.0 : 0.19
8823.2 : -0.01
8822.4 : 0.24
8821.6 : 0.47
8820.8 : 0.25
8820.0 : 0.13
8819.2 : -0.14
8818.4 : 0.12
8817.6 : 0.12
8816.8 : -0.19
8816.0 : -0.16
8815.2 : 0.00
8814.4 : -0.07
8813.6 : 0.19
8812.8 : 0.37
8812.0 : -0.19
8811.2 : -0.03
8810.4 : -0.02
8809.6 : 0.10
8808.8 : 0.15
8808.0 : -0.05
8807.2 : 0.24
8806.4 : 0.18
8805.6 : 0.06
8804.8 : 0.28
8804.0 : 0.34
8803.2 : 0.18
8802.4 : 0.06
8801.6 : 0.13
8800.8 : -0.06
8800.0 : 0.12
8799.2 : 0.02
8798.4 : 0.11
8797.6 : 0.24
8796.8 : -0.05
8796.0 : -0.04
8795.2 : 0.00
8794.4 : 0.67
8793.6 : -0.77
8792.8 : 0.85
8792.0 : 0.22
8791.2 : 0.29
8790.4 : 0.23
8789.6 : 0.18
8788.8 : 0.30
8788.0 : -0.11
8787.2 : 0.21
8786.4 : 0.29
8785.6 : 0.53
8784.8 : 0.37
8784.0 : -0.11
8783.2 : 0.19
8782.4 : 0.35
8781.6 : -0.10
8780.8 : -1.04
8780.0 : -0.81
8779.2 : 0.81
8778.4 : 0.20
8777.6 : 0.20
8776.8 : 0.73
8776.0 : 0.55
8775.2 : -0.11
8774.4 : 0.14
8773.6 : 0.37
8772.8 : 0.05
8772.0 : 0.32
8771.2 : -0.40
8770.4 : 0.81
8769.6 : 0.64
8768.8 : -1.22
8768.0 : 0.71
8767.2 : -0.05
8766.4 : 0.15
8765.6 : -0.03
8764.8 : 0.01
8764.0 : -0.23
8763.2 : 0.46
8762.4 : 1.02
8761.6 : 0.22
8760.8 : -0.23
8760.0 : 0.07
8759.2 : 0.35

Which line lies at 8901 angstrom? H-beta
